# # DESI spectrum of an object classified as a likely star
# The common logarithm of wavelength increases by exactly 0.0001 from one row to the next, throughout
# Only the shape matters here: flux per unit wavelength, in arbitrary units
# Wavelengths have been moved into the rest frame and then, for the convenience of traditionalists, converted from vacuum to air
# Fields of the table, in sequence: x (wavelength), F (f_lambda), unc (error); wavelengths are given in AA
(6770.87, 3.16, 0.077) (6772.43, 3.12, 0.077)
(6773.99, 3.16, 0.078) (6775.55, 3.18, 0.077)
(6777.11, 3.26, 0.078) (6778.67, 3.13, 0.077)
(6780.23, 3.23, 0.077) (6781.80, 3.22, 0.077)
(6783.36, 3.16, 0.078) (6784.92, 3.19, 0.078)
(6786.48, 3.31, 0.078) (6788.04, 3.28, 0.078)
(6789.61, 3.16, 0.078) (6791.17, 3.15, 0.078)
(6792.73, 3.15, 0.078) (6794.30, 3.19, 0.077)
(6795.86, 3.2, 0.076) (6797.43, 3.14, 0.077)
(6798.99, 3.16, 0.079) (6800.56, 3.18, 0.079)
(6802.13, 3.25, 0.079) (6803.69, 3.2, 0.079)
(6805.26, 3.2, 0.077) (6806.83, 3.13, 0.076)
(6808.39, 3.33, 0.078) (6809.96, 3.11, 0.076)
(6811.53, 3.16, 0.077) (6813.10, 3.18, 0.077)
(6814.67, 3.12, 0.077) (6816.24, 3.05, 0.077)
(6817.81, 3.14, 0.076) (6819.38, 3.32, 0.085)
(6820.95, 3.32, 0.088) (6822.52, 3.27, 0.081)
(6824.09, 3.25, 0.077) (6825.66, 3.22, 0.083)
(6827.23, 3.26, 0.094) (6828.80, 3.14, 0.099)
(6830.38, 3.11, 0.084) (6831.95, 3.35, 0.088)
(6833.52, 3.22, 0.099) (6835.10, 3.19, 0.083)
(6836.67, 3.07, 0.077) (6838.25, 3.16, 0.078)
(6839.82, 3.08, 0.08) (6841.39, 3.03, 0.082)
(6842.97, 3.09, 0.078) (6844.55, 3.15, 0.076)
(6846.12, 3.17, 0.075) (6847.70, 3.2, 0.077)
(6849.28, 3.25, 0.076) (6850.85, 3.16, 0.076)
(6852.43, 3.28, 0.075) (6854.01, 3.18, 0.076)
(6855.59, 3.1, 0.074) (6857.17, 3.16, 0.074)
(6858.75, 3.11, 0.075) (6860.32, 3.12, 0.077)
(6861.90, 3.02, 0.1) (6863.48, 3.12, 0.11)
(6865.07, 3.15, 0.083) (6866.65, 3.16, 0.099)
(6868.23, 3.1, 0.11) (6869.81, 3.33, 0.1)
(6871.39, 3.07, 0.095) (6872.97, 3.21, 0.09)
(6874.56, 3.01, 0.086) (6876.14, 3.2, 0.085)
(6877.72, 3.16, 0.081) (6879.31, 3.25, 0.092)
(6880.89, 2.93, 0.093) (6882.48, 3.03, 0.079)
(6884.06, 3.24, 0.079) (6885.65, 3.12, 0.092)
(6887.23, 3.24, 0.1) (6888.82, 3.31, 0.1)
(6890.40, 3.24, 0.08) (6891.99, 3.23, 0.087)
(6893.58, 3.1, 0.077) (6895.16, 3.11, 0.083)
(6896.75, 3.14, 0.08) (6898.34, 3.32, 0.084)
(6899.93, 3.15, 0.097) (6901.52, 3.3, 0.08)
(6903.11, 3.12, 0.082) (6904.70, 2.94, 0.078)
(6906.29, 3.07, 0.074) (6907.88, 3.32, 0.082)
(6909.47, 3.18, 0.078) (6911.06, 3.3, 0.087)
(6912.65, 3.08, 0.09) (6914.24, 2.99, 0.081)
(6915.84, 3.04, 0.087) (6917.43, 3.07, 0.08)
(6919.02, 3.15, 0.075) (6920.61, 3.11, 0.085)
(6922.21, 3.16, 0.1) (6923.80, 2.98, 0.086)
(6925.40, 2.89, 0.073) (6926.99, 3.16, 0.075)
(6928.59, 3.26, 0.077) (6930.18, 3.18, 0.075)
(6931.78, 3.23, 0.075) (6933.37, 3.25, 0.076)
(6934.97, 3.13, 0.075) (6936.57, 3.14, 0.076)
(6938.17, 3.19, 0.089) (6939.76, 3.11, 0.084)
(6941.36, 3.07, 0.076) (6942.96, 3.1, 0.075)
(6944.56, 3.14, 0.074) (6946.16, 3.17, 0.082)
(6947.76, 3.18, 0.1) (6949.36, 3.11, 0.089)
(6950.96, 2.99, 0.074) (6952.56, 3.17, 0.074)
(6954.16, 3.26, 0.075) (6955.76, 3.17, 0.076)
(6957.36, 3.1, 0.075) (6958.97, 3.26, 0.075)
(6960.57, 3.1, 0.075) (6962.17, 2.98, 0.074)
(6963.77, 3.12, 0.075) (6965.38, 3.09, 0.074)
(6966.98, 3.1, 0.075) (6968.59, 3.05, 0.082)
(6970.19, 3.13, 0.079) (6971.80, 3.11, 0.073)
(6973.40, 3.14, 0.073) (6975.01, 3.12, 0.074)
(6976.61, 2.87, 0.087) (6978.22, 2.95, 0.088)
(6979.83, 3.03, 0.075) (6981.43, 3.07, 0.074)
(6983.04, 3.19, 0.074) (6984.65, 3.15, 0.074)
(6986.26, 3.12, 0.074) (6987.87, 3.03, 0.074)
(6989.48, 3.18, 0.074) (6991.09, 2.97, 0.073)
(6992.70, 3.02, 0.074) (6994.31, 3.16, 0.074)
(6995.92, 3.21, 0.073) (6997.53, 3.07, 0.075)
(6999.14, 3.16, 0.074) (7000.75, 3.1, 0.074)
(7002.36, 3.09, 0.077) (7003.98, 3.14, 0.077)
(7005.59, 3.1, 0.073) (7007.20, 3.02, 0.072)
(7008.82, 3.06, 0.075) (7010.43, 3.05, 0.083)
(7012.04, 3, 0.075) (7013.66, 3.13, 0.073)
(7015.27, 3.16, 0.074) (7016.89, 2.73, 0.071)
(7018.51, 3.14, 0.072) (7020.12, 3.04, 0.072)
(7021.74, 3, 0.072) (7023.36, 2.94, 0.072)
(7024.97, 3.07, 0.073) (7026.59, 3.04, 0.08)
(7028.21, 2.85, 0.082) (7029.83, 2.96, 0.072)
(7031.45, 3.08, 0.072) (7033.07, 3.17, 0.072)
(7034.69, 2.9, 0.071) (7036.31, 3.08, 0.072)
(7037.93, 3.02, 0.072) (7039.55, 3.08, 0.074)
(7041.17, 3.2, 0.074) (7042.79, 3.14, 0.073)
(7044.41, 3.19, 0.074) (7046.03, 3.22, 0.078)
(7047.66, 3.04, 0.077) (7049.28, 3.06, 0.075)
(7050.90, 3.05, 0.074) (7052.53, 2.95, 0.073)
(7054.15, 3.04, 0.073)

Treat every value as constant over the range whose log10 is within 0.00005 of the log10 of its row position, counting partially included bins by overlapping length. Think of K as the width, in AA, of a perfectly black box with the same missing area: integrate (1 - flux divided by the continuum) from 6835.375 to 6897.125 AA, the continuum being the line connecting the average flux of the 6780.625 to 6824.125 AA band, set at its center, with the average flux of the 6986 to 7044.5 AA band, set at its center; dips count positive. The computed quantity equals 0.1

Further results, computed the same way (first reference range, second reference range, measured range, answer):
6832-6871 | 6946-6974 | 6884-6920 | -0.3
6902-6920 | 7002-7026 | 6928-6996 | -0.8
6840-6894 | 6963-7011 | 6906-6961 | -0.4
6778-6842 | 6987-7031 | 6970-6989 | 0.0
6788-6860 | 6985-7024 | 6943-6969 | -0.2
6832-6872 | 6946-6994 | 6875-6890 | -0.1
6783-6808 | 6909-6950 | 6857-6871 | 0.1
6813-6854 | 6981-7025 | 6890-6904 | -0.2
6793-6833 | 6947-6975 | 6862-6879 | 0.1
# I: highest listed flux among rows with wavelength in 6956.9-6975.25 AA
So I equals 3.26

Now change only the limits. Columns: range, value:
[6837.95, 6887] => 3.33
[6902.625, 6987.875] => 3.32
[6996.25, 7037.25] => 3.17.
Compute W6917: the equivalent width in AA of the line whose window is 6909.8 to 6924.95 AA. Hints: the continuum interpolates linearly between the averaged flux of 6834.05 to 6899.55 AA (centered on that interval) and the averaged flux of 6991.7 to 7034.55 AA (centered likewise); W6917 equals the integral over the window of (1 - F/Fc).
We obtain 0.1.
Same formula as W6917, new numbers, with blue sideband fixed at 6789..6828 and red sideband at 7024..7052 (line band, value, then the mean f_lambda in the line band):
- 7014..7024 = 0.22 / 3.01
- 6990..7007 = -0.07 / 3.1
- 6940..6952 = 0.03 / 3.11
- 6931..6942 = -0.14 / 3.16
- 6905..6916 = 0.00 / 3.14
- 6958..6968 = 0.00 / 3.1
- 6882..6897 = -0.15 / 3.18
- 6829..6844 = 0.16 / 3.14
